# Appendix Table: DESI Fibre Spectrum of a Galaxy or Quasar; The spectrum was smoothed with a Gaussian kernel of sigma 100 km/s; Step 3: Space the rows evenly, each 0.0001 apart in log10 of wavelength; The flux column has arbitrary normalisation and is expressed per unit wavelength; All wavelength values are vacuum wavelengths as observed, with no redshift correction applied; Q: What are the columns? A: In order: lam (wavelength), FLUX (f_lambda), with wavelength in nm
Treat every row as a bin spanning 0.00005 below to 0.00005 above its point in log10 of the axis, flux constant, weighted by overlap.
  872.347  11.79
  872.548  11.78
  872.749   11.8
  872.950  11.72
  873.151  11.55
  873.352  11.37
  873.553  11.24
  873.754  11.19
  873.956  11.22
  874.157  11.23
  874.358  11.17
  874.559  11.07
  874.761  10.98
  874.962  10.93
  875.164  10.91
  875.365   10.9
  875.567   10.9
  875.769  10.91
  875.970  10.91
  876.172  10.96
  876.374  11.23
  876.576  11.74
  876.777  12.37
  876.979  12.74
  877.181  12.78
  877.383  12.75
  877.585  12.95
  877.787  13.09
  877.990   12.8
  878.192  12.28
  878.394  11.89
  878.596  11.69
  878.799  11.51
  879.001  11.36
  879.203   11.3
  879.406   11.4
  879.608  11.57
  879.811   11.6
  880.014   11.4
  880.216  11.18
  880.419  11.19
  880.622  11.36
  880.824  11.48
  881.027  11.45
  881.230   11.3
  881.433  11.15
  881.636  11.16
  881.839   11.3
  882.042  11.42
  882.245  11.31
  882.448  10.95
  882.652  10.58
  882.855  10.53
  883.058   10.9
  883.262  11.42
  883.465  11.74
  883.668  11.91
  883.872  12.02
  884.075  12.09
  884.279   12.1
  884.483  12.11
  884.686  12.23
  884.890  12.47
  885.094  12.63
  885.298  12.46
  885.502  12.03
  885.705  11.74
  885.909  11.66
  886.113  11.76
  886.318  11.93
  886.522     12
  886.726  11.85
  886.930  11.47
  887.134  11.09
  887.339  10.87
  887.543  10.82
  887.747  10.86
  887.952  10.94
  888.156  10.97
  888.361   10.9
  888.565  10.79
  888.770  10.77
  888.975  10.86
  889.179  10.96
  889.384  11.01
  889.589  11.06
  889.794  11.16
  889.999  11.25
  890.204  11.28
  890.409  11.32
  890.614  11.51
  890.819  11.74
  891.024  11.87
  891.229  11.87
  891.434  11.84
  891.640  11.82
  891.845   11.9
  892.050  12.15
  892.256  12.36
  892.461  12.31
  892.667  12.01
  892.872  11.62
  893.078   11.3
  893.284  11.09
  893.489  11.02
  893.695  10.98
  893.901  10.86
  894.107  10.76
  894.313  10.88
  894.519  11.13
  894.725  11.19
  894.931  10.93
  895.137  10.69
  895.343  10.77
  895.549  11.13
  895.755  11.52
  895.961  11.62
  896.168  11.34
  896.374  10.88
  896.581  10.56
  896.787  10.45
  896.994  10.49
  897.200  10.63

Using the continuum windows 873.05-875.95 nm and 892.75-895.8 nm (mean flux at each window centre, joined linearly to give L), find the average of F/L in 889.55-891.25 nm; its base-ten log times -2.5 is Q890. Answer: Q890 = -0.04 mag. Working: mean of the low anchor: 11.1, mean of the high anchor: 11.1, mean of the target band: 11.4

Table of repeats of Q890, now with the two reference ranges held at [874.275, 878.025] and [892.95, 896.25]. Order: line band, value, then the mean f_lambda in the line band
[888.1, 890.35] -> 0.02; 11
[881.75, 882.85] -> 0.04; 11.1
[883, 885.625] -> -0.06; 12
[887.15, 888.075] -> 0.04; 10.9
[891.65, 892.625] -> -0.09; 12.1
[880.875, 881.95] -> 0.02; 11.3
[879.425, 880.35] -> 0.01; 11.4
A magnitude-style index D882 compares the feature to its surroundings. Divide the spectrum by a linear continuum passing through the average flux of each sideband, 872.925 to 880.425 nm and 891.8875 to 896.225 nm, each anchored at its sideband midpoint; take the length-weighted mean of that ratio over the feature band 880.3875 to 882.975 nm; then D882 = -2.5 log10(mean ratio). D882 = 0.03 mag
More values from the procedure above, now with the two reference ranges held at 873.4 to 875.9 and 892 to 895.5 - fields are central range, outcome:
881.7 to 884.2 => -0.02 mag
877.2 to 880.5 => -0.07 mag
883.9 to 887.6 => -0.06 mag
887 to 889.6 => 0.03 mag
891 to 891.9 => -0.06 mag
